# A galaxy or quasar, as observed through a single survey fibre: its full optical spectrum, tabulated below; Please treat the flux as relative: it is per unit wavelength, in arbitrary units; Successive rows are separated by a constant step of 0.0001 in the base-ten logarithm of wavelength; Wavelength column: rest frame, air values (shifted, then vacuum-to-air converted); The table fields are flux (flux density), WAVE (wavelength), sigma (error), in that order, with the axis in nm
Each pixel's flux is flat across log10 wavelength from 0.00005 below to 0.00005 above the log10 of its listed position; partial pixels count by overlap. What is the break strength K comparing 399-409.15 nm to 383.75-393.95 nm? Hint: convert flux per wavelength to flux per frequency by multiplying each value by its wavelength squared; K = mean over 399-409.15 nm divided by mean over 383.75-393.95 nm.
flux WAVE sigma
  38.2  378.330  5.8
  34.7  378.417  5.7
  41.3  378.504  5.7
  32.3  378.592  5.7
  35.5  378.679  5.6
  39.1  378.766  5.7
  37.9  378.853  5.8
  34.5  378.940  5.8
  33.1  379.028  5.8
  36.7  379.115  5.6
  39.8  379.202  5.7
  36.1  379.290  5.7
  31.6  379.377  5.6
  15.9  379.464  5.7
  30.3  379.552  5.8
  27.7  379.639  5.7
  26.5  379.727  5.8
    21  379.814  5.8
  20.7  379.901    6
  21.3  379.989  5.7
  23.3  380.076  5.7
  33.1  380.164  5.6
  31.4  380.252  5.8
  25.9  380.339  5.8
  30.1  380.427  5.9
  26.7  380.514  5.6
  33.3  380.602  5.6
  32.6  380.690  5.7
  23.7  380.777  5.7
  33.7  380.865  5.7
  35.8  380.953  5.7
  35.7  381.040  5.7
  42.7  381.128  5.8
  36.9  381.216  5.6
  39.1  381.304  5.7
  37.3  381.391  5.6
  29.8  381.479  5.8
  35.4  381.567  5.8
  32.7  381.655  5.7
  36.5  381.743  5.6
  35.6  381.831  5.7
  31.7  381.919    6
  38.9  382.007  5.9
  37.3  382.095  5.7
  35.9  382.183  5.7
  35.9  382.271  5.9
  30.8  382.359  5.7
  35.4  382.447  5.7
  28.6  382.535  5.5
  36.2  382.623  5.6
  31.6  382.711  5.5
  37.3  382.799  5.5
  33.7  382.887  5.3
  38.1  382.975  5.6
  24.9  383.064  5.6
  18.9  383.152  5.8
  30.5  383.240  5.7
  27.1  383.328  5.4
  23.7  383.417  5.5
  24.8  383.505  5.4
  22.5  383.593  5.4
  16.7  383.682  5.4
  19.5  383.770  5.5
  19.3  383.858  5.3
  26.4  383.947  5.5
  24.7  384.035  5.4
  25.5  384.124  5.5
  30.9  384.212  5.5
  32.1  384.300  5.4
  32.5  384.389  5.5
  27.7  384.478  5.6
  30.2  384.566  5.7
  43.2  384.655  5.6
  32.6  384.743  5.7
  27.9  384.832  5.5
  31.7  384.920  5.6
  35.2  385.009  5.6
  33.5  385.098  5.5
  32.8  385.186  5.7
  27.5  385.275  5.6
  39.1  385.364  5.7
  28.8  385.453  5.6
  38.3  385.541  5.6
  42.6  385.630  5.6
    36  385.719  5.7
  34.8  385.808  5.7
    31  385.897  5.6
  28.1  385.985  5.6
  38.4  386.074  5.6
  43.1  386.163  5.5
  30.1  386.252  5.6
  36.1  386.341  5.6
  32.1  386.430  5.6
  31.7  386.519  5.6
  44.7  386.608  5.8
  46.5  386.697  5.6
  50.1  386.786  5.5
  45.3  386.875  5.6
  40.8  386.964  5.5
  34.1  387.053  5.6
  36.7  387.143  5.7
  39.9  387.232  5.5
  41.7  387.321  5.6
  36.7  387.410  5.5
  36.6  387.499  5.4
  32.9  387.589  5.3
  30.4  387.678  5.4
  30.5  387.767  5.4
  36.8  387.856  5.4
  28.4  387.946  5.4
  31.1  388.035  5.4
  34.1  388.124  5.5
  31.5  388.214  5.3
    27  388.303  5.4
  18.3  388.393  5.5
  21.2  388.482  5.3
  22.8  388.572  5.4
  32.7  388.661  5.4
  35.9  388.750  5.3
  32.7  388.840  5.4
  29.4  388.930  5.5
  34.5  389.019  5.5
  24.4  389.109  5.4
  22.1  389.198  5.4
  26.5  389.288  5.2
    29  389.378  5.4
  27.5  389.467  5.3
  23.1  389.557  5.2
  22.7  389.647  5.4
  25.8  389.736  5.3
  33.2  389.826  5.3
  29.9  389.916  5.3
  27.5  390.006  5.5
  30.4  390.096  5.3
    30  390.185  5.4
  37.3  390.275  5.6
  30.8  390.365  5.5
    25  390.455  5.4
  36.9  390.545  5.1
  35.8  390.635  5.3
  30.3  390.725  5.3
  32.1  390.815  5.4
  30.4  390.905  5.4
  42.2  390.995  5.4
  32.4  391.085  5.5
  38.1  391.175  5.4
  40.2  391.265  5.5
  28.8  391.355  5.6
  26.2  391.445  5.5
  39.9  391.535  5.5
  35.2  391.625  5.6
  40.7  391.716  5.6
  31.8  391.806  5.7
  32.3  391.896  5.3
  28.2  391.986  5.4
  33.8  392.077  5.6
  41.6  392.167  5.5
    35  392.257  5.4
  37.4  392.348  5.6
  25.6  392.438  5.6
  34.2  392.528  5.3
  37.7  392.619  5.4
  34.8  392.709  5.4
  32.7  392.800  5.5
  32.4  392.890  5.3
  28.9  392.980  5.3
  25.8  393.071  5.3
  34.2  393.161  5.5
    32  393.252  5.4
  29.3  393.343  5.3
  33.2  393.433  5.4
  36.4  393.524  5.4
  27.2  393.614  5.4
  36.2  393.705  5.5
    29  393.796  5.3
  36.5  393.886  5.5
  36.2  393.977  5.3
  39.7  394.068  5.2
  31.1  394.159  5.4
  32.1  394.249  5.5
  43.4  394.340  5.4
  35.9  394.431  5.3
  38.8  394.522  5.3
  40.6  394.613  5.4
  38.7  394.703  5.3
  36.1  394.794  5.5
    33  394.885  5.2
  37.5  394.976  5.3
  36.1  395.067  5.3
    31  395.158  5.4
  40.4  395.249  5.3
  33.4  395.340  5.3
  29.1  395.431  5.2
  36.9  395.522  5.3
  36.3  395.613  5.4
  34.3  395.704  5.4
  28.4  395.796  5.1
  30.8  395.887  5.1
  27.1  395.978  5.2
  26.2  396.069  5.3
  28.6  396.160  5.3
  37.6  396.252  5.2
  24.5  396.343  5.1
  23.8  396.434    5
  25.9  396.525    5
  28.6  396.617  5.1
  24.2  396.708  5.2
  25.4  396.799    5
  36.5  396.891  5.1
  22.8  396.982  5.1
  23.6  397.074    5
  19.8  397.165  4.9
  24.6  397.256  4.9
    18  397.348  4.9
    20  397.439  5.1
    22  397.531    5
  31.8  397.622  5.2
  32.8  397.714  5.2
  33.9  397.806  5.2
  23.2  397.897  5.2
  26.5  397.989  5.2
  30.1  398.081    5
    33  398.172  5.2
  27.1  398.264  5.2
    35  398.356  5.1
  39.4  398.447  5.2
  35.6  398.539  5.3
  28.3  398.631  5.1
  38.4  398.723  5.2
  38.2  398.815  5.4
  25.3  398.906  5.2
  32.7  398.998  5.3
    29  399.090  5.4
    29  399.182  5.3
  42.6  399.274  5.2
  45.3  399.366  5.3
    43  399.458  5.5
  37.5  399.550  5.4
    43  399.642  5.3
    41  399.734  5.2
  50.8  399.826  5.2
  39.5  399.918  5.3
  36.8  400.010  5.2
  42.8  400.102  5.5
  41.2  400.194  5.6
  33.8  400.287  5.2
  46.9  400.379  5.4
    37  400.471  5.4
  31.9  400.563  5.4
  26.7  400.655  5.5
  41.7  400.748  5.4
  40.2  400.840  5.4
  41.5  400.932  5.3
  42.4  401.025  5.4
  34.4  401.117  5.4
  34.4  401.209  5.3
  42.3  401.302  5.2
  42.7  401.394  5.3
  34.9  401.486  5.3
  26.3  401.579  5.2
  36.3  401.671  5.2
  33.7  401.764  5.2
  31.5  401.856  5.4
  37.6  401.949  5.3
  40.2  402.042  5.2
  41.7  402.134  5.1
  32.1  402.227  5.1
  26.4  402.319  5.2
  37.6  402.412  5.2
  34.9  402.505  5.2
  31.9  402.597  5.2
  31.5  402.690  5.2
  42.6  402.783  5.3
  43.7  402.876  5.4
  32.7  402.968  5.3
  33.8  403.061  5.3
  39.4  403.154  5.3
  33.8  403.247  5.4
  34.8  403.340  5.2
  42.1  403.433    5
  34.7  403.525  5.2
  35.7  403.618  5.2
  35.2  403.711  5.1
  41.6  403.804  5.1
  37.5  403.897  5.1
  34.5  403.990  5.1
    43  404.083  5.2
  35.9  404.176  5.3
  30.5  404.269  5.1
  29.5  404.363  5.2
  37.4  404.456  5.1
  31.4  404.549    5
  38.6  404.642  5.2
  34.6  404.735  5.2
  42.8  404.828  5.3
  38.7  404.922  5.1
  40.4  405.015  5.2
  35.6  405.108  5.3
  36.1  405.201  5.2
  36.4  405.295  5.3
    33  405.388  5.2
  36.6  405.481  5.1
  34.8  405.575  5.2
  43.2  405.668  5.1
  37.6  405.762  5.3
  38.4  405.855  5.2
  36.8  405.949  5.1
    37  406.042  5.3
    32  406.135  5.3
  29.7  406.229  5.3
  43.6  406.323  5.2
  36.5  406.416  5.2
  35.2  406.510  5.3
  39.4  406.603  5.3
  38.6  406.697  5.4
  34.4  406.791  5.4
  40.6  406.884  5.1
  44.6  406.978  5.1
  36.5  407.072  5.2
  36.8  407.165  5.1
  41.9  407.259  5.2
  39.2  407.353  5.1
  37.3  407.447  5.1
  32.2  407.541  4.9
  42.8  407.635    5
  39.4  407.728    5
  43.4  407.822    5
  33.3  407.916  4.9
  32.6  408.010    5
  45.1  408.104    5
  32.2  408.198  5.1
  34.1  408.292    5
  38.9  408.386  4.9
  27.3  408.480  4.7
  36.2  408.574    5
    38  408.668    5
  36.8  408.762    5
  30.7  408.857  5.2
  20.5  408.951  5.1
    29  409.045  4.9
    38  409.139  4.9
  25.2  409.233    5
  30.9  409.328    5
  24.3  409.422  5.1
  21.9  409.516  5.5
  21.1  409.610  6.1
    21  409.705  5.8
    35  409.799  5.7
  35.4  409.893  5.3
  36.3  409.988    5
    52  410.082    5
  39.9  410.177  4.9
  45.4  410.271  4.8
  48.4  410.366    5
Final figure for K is 1.22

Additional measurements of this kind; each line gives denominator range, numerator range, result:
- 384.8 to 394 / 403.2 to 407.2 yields 1.21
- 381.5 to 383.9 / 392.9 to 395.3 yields 1.21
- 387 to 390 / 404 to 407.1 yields 1.33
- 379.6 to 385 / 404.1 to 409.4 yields 1.34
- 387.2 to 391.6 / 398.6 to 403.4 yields 1.26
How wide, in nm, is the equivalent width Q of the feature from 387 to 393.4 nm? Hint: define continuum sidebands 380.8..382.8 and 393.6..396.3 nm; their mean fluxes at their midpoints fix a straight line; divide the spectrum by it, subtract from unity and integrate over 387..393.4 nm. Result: 0.51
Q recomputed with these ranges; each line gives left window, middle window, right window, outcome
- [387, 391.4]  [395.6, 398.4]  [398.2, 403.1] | 0.58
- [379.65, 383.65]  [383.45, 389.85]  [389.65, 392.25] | 0.08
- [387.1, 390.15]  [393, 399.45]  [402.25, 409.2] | 0.22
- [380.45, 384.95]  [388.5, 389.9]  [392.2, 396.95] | 0.18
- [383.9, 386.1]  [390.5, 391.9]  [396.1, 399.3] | -0.18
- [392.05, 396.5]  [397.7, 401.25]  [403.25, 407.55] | -0.11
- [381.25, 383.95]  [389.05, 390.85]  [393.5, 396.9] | 0.17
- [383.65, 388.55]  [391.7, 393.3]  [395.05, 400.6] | -0.02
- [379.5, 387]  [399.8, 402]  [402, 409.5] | -0.16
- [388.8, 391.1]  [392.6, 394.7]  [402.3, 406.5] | -0.16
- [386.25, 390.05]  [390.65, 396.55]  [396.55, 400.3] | -0.21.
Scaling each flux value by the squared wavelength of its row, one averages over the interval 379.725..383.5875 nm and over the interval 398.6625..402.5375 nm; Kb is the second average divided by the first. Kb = 1.31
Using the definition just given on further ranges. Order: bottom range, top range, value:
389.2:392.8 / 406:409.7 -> 1.17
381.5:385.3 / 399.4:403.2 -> 1.35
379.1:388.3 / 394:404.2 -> 1.15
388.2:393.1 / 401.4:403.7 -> 1.21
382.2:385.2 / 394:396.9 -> 1.18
